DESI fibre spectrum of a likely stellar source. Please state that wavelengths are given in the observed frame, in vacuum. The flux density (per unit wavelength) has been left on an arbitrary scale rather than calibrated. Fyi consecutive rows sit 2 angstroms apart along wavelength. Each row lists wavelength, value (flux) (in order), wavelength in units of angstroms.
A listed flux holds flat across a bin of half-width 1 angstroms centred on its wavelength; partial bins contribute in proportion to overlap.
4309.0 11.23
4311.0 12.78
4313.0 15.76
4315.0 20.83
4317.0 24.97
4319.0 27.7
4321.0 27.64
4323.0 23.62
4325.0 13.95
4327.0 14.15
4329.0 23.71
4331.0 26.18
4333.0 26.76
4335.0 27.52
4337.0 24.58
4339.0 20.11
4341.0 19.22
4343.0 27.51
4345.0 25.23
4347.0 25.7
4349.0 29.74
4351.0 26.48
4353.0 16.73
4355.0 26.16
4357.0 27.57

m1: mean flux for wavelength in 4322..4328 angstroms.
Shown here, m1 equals 17.2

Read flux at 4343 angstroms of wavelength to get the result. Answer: 27.51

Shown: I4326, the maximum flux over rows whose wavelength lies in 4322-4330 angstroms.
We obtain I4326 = 23.71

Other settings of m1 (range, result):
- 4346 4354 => 24.7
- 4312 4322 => 23.4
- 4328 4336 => 26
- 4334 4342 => 22.9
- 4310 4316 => 16.5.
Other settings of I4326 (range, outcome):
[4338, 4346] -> 27.51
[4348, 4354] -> 29.74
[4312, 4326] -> 27.7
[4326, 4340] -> 27.52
